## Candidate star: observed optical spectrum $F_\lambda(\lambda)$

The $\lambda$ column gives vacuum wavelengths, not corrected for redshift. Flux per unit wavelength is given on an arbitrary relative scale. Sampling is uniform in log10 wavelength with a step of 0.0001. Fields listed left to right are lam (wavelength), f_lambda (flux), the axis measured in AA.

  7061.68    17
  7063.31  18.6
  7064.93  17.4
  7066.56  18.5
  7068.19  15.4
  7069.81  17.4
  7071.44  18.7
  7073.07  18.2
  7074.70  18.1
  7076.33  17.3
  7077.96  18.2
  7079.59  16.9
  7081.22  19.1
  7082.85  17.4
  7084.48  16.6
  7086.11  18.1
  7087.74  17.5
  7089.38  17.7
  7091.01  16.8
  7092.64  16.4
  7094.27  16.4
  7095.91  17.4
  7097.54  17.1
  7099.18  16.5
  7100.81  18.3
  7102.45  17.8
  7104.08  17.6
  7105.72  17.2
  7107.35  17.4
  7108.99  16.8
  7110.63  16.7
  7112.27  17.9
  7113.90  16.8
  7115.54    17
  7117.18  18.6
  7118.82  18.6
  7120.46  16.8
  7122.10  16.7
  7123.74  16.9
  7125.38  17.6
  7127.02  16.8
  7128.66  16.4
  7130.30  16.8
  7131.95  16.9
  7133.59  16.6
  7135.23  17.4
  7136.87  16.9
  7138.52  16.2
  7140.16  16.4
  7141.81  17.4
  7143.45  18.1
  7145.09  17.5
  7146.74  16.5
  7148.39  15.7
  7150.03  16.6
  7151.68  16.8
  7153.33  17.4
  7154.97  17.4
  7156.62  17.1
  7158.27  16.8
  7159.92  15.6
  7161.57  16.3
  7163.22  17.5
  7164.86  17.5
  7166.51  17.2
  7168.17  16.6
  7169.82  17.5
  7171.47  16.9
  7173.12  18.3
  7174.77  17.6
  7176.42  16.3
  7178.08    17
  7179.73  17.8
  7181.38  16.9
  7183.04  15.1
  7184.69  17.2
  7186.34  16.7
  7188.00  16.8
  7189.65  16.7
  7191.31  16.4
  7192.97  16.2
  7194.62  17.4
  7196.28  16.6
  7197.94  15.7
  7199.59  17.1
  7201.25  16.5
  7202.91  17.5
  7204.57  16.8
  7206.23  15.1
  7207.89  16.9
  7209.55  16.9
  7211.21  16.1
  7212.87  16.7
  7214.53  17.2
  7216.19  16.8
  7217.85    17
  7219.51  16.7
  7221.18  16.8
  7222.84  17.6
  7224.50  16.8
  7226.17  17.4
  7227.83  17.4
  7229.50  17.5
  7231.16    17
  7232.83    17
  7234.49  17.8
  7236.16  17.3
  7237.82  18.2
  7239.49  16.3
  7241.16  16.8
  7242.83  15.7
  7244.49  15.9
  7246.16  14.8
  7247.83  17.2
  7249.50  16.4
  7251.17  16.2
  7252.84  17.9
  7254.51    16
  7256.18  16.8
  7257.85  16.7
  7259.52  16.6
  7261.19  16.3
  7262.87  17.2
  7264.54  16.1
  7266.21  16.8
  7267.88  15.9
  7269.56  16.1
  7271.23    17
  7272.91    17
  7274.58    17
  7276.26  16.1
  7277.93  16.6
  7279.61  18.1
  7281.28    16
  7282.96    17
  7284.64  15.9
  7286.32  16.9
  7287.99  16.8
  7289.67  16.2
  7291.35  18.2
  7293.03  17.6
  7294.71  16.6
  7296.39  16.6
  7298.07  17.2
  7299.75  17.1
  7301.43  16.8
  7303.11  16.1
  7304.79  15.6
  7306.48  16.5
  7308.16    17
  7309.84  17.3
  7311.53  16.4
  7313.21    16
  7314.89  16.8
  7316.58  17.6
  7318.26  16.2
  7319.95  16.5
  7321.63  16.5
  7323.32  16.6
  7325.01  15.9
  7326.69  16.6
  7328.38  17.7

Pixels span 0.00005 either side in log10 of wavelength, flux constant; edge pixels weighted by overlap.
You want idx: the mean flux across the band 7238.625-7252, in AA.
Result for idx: 16.2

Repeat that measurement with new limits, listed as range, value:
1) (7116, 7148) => 17.1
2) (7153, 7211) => 16.8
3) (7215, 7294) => 16.8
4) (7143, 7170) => 16.9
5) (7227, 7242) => 17.3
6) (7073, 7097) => 17.4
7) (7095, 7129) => 17.3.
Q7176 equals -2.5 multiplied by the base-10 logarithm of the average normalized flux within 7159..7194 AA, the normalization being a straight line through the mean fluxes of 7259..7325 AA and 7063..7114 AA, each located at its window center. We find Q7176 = 0.02 mag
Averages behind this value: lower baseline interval 17.4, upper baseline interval 16.7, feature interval 16.9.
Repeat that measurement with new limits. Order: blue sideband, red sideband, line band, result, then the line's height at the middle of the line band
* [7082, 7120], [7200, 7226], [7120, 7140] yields 0.023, 17.2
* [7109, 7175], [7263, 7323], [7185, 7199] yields 0.021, 16.9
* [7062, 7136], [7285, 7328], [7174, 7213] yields 0.026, 17.1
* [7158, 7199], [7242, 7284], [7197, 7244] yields -0.012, 16.7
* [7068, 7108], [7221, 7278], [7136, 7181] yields 0.010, 17.1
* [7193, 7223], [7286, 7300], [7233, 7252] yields 0.015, 16.8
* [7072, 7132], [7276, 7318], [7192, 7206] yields 0.026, 17.1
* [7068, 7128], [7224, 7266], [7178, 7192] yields 0.019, 17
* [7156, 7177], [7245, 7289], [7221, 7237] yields -0.034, 16.8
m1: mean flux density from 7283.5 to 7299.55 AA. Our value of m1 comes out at 16.9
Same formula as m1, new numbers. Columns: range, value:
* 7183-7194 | 16.6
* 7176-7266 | 16.7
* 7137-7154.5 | 16.9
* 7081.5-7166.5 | 17.1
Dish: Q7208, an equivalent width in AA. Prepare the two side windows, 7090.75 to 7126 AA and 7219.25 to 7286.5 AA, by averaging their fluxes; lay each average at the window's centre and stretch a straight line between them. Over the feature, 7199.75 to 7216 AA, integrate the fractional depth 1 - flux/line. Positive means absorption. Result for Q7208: 0.2 AA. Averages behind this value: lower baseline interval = 17.2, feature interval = 16.7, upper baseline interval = 16.7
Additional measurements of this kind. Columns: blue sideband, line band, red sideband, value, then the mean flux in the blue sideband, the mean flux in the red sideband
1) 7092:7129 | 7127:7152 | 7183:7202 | 0.27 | 17.2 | 16.6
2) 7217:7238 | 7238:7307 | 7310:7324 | 1.24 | 17.2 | 16.6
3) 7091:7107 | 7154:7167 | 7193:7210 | -0.06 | 17.2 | 16.6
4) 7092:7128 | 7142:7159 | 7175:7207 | -0.07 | 17.2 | 16.6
